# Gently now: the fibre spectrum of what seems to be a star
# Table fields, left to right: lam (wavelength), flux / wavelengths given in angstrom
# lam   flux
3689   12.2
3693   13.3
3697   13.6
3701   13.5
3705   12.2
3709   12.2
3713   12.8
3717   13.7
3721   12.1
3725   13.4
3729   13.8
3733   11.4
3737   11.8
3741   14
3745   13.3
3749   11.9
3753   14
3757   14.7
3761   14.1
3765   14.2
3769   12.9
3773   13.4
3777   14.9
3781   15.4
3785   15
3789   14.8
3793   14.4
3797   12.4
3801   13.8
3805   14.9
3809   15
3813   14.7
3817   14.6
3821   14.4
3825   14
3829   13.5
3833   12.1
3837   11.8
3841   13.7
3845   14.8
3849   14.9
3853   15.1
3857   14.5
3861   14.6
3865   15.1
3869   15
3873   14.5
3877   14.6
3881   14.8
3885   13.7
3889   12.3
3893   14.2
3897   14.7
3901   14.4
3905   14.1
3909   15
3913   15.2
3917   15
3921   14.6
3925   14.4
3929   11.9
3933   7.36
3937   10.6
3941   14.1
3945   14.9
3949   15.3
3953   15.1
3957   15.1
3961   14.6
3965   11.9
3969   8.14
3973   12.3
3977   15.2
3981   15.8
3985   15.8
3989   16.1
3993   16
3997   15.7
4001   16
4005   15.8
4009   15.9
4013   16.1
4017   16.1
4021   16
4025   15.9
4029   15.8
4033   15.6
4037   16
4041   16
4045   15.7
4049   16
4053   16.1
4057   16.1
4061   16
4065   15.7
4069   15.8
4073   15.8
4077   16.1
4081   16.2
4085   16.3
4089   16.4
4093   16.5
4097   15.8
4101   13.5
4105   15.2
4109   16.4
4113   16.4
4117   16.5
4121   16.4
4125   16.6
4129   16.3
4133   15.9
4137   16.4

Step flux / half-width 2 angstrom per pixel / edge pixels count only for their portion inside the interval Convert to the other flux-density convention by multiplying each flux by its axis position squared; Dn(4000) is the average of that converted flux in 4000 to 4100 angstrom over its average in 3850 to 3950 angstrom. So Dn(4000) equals 1.23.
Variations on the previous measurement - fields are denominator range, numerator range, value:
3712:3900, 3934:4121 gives 1.23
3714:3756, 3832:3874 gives 1.17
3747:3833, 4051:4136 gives 1.32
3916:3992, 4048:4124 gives 1.25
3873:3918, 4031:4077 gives 1.20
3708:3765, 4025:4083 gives 1.43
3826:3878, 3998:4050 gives 1.23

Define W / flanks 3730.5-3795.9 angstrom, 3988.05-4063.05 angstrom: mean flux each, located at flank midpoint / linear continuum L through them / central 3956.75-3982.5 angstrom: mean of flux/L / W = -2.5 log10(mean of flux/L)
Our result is 0.18 mag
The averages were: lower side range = 13.7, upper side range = 15.9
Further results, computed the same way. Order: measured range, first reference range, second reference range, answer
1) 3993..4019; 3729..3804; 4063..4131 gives -0.040 mag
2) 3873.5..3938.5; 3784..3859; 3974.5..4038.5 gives 0.098 mag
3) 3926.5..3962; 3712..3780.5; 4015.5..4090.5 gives 0.144 mag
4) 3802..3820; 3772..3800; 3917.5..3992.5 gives -0.037 mag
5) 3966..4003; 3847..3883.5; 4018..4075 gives 0.075 mag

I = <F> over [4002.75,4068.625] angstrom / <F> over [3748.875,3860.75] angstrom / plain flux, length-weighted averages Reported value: 1.1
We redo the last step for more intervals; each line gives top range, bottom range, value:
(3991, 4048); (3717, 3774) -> 1.20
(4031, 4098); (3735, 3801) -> 1.16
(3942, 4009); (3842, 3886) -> 1.00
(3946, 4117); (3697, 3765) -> 1.18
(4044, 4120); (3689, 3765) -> 1.22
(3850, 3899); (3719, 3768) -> 1.09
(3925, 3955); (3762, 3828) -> 0.90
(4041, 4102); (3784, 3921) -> 1.11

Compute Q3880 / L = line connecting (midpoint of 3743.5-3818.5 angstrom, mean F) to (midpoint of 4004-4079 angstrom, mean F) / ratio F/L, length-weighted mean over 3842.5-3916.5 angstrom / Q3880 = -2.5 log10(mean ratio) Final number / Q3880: 0.02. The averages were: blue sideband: 14.1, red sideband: 15.9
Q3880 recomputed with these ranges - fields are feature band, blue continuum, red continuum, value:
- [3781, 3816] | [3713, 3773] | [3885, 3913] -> -0.07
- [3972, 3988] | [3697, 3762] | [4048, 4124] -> 0.01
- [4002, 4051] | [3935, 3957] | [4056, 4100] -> -0.05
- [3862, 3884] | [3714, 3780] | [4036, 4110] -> -0.03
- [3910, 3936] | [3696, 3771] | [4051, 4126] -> 0.12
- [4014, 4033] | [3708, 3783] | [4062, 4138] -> -0.03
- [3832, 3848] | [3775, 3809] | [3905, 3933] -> 0.08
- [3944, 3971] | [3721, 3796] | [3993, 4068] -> 0.13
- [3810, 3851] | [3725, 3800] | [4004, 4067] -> 0.03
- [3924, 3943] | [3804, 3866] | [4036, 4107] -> 0.28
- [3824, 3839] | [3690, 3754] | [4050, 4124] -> 0.09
